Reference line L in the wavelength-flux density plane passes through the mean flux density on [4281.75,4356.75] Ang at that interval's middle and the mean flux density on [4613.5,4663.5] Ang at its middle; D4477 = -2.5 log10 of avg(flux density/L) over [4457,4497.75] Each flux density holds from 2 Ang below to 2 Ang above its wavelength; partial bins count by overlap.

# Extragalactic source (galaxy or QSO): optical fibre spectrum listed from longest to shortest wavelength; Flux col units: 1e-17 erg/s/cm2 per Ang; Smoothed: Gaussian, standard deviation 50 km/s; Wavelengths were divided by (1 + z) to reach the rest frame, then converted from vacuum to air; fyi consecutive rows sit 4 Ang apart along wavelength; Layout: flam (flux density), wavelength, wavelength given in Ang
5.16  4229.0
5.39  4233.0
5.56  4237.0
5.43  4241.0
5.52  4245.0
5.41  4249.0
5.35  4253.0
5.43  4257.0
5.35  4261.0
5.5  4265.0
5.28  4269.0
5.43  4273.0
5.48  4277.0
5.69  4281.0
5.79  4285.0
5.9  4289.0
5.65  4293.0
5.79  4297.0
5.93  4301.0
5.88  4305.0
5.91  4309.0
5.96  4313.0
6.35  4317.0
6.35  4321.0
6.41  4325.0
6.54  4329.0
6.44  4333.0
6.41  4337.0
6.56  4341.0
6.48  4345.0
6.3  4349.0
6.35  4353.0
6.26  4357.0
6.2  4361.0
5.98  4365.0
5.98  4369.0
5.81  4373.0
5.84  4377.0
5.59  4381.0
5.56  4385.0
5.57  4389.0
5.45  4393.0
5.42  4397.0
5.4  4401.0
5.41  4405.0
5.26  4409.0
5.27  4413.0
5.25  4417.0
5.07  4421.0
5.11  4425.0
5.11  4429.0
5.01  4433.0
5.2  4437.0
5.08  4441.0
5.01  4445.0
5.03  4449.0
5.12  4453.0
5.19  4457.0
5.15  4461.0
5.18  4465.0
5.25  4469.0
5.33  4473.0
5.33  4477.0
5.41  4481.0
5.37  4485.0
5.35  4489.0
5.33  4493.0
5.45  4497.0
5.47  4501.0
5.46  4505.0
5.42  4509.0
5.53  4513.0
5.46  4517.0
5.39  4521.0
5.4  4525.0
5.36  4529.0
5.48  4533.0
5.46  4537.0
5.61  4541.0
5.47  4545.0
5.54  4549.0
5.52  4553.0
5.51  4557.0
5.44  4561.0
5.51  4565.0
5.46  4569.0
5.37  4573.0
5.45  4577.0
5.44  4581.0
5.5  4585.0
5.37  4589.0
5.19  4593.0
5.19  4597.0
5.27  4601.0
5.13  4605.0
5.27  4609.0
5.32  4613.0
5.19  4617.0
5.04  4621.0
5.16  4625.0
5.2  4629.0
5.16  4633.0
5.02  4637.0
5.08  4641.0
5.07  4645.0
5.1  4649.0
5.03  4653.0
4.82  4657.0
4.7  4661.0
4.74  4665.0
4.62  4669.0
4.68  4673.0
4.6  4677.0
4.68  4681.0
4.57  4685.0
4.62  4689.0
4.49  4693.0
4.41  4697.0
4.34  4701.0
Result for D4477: 0.06 mag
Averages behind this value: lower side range 6.16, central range 5.3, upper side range 5.05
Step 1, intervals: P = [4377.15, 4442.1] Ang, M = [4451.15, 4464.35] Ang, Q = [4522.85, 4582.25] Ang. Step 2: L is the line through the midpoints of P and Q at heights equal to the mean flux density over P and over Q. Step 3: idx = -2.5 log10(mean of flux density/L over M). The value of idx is 0.04 mag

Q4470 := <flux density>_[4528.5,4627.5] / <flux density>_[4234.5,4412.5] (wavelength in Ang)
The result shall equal 0.9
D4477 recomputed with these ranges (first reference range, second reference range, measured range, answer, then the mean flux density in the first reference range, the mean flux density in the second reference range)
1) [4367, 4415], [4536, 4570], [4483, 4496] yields 0.03 mag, 5.55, 5.5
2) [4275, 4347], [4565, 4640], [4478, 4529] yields 0.03 mag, 6.08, 5.27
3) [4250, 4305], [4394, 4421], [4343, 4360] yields -0.17 mag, 5.59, 5.32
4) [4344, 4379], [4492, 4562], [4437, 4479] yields 0.11 mag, 6.12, 5.46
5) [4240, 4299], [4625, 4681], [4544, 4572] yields -0.09 mag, 5.54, 4.91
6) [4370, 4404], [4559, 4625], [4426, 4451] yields 0.09 mag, 5.59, 5.32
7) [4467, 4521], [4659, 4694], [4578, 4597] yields -0.07 mag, 5.4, 4.64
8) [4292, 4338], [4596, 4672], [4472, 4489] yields 0.04 mag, 6.14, 5.05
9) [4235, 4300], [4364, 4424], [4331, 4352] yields -0.17 mag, 5.54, 5.51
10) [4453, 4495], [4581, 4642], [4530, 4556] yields -0.05 mag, 5.28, 5.22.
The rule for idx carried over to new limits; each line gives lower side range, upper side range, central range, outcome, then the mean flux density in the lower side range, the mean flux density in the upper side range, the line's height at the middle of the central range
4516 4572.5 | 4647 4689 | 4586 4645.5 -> -0.03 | 5.47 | 4.75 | 5.05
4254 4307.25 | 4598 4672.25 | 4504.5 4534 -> -0.04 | 5.62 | 5.05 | 5.23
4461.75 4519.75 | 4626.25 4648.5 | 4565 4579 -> -0.04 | 5.38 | 5.11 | 5.23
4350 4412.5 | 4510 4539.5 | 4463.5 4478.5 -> 0.06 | 5.74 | 5.44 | 5.55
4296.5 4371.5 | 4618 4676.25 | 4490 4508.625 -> 0.03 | 6.22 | 4.95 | 5.55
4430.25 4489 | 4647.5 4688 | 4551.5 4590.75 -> -0.10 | 5.19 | 4.75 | 4.95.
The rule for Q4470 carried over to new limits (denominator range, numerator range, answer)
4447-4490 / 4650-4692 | 0.90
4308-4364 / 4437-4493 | 0.83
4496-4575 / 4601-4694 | 0.90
